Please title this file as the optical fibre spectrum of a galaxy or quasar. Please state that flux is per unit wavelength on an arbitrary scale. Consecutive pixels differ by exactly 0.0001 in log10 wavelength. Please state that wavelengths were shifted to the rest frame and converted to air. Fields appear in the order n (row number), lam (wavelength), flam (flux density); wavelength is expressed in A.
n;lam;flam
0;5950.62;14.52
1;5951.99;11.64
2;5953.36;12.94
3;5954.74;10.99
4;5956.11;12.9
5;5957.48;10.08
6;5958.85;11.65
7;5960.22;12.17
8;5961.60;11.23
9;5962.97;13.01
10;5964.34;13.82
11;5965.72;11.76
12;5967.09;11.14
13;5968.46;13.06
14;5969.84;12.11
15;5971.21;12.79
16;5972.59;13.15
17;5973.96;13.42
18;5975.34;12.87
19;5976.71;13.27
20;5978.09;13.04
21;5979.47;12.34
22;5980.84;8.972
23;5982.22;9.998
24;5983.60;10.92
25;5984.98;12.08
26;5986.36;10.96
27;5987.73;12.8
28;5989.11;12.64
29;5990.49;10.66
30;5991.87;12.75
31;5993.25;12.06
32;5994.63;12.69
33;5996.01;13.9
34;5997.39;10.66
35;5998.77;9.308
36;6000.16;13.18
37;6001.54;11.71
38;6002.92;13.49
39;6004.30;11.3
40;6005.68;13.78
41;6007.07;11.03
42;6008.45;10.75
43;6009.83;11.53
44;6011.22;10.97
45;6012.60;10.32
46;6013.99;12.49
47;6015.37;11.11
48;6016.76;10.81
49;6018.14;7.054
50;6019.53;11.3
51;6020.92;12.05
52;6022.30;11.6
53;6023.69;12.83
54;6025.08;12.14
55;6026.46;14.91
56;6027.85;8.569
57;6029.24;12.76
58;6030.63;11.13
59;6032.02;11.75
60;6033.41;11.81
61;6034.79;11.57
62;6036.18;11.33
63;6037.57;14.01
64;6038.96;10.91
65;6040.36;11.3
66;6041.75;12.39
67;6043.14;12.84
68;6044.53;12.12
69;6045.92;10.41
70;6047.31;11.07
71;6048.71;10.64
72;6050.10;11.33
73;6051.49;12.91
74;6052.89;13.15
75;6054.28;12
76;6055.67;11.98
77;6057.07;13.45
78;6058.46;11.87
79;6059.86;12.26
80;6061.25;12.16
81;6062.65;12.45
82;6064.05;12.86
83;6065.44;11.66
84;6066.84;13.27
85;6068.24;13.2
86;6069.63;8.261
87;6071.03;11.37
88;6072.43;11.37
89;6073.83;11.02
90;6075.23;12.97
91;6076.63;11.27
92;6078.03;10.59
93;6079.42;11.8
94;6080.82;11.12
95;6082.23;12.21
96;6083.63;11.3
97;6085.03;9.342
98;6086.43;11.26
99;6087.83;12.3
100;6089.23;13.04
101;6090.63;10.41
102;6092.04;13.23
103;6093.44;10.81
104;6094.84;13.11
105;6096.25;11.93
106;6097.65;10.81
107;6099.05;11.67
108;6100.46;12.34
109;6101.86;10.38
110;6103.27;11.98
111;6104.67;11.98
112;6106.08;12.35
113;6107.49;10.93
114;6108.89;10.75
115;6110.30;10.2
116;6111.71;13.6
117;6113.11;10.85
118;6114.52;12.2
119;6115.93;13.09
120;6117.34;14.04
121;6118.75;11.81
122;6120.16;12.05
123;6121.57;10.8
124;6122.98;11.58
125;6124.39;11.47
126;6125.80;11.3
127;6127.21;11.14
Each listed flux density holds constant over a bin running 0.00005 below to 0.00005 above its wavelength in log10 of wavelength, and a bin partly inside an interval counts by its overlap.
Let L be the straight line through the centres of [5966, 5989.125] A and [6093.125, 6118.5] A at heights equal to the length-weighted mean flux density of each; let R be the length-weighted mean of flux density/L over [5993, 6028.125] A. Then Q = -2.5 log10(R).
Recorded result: 0.04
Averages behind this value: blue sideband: 12.1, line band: 11.6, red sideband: 11.8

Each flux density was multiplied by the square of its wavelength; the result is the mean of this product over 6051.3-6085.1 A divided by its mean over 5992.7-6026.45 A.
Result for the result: 1.0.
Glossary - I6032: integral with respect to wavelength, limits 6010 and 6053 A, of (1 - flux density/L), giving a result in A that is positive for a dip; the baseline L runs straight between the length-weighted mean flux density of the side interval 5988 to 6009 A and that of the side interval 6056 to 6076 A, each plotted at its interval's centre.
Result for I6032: 1.5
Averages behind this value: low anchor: 12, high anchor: 12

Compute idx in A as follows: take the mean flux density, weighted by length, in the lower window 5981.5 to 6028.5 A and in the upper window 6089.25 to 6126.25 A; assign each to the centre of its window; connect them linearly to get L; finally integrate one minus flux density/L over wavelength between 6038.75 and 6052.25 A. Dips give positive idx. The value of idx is 0.1 A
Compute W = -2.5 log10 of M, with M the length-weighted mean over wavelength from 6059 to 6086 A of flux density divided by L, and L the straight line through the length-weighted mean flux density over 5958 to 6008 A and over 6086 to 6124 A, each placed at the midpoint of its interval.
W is 0.03 mag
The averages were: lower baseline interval 12.1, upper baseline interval 11.8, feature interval 11.6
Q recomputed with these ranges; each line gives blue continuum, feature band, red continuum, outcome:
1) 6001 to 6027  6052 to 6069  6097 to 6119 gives -0.07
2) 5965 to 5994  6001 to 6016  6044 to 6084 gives 0.02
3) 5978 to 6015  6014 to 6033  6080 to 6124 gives 0.03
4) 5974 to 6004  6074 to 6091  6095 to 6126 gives 0.03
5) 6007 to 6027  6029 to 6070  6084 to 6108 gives -0.05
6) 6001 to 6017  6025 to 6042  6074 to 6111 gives -0.02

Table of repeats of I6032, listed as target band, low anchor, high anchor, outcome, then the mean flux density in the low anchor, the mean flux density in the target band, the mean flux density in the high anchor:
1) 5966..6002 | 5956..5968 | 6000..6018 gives -0.8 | 12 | 12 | 11.5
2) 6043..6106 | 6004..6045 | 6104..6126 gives -0.2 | 11.6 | 11.8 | 11.8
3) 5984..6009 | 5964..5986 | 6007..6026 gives -0.7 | 12.1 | 12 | 11.2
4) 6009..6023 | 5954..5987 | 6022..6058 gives 1.2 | 12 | 10.9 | 12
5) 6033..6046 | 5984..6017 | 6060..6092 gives -0.2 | 11.8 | 11.9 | 11.6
